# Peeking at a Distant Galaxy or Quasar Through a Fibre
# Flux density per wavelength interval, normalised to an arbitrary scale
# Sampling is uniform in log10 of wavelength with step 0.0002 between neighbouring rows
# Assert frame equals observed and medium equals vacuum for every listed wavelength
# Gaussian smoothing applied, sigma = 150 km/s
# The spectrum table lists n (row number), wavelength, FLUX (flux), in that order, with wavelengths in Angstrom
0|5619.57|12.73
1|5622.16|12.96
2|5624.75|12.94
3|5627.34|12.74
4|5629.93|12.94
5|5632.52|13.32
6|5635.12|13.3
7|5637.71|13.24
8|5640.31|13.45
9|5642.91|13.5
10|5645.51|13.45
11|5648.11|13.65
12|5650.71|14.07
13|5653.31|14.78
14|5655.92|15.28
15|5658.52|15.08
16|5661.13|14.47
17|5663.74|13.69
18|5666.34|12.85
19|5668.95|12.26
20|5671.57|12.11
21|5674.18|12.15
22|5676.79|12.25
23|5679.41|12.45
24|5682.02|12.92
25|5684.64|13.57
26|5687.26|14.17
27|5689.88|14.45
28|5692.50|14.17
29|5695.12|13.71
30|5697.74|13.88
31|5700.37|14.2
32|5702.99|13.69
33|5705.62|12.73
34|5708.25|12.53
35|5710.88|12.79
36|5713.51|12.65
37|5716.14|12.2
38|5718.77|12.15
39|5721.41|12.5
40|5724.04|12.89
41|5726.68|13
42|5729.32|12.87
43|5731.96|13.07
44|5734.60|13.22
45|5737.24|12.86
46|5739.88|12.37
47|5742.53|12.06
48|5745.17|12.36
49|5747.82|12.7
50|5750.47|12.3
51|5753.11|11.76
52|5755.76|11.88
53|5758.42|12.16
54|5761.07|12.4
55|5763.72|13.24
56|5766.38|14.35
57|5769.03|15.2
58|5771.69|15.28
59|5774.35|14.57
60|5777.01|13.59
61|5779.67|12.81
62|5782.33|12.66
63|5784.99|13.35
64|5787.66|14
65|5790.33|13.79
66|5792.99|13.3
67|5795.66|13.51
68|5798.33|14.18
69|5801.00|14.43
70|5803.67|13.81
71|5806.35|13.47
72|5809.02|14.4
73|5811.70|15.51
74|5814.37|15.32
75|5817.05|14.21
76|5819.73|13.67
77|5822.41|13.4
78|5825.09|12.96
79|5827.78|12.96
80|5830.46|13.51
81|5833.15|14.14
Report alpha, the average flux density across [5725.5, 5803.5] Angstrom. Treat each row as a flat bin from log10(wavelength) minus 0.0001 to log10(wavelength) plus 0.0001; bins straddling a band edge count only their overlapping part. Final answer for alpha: 13.2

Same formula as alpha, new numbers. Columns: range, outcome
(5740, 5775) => 13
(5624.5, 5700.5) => 13.5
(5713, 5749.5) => 12.6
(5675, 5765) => 12.9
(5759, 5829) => 13.8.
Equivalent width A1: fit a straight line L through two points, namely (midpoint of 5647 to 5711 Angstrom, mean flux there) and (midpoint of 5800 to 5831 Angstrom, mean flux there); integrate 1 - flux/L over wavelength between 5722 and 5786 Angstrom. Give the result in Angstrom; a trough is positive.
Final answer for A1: 3.5 Angstrom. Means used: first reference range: 13.5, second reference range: 14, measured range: 13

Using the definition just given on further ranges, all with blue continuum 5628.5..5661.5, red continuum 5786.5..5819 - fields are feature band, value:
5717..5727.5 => 1.06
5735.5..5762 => 3.31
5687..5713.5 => 0.77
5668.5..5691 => 1.60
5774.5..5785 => 0.65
